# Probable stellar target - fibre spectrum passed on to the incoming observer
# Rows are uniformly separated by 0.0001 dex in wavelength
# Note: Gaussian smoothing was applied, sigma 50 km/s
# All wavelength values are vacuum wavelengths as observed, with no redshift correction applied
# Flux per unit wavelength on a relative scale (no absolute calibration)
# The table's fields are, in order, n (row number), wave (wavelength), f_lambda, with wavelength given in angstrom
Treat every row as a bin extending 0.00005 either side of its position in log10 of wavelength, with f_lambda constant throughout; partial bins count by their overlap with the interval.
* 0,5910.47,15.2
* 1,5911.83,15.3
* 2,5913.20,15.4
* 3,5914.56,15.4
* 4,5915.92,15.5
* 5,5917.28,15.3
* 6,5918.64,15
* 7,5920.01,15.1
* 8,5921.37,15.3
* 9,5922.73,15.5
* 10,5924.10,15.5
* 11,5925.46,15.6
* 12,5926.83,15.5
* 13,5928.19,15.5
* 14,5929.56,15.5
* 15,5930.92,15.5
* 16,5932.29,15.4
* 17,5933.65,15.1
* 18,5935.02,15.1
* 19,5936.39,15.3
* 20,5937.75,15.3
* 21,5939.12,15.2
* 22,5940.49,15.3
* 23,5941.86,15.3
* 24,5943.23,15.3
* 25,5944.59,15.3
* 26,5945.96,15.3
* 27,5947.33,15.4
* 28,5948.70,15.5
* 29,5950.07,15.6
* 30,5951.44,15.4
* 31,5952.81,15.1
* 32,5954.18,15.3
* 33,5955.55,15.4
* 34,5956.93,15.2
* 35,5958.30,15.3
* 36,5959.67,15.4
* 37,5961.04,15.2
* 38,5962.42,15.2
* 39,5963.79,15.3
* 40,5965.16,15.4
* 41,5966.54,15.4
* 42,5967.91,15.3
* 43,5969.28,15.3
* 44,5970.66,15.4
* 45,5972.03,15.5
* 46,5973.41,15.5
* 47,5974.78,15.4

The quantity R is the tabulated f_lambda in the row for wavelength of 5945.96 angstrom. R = 15.3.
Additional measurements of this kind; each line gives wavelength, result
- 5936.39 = 15.3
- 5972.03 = 15.5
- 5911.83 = 15.3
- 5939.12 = 15.2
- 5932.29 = 15.4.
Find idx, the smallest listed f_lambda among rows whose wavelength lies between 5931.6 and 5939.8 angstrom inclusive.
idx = 15.1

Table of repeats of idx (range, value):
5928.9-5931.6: 15.5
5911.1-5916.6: 15.3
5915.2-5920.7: 15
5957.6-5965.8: 15.2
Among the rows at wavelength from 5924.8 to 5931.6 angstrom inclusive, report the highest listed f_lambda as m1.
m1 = 15.6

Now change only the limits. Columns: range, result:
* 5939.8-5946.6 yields 15.3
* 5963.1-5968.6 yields 15.4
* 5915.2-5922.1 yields 15.5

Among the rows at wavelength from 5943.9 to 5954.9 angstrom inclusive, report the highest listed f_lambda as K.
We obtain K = 15.6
